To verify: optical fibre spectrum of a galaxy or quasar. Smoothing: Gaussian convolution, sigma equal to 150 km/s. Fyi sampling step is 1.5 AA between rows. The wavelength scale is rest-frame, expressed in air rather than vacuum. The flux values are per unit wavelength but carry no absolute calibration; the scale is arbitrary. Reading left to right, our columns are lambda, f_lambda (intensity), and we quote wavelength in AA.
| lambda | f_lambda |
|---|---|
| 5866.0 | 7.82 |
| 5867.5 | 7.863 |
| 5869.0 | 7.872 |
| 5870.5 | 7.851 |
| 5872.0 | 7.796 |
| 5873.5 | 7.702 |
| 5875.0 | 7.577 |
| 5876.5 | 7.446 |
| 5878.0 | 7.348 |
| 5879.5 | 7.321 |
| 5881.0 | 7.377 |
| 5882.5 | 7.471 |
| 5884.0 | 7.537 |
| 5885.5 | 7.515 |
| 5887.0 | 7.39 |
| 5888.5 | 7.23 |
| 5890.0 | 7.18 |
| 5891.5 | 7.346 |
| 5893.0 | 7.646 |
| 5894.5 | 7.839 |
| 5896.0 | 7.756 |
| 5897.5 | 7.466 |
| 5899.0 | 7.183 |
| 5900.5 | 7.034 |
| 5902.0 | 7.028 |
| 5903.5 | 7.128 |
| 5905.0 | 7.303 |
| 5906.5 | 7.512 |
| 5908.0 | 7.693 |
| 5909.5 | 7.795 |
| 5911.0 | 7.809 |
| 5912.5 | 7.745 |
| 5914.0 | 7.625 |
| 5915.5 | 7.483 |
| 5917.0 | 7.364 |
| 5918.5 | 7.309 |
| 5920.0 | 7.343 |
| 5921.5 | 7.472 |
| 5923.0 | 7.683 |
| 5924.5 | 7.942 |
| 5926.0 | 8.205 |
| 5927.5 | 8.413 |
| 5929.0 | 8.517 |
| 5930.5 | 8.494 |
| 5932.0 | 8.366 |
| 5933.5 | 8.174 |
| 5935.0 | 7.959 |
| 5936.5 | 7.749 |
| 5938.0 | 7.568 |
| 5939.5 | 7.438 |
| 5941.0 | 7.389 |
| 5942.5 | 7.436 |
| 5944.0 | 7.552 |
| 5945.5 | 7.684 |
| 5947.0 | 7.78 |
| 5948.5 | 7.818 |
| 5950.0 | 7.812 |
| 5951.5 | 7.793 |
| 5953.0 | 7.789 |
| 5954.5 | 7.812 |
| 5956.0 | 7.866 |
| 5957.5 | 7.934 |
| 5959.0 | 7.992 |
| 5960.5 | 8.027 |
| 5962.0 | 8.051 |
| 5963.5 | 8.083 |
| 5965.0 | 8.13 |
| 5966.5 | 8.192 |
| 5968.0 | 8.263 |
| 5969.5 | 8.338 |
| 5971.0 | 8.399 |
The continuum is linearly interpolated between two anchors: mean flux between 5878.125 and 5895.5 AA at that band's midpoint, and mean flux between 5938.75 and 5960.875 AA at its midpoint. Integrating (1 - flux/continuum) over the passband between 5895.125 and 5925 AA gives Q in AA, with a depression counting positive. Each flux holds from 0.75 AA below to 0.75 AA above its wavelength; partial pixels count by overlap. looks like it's 0.3 AA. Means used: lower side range 7.44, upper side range 7.74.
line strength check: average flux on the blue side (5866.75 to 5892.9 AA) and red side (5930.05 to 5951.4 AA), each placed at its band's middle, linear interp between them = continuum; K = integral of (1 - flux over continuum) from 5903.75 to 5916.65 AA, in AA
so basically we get 0.1 AA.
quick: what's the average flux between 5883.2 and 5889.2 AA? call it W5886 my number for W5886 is 7.42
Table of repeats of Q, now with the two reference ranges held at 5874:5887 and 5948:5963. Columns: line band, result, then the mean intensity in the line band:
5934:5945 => 0.28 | 7.6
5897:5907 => 0.47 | 7.22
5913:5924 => 0.27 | 7.49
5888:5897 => 0.02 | 7.51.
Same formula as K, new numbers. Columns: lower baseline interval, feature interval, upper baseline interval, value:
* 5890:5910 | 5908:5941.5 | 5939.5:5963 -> -1.0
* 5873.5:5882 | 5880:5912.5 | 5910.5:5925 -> 0.2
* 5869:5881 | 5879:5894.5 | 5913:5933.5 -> 0.5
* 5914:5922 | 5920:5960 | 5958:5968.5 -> -0.6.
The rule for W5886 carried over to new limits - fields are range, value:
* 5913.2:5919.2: 7.45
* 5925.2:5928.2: 8.3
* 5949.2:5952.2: 7.8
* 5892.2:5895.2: 7.73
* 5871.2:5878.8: 7.57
